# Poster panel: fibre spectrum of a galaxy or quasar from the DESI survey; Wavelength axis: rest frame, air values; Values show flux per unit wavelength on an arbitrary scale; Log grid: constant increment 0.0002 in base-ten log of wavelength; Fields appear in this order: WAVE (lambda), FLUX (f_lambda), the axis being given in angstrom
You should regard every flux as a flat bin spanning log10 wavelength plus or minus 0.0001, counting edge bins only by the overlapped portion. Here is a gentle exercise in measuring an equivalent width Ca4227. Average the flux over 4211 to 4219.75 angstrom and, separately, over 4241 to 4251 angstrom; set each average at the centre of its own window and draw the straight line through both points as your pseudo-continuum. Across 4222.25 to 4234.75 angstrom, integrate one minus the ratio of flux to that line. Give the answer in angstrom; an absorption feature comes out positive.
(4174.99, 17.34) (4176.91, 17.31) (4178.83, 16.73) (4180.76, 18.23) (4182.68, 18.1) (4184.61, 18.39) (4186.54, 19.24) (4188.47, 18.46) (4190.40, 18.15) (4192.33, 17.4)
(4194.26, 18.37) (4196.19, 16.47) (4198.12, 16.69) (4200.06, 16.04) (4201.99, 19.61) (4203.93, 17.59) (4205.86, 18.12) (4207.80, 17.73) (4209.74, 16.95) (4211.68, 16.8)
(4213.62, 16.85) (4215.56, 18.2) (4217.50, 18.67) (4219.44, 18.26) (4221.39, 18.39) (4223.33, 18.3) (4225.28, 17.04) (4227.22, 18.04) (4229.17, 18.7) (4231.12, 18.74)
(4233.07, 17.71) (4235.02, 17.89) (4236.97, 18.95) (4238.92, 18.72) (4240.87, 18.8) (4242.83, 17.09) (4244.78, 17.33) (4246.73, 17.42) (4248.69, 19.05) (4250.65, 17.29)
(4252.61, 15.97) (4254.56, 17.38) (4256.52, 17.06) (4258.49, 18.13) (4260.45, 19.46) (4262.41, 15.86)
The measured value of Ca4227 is -0.2 angstrom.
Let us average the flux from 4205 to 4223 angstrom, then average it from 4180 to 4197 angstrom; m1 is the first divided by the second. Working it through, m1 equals 1.0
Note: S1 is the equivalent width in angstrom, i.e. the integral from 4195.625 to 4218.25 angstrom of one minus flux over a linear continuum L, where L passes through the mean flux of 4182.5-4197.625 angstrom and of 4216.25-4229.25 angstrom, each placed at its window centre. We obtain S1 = 0.8 angstrom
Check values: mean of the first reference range 18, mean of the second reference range 18.2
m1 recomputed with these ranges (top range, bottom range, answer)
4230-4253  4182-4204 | 1.00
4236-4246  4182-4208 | 1.02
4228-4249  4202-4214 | 1.04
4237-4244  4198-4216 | 1.05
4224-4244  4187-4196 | 1.01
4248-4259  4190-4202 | 1.00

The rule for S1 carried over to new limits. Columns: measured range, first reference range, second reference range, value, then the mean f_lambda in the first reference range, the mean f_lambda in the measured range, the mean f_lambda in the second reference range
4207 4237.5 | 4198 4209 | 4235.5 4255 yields -0.3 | 17.7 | 17.9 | 17.8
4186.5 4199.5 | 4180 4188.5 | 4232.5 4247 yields 0.5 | 18.5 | 17.7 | 18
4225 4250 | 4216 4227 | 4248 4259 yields -0.5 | 18.1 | 18.1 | 17.4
